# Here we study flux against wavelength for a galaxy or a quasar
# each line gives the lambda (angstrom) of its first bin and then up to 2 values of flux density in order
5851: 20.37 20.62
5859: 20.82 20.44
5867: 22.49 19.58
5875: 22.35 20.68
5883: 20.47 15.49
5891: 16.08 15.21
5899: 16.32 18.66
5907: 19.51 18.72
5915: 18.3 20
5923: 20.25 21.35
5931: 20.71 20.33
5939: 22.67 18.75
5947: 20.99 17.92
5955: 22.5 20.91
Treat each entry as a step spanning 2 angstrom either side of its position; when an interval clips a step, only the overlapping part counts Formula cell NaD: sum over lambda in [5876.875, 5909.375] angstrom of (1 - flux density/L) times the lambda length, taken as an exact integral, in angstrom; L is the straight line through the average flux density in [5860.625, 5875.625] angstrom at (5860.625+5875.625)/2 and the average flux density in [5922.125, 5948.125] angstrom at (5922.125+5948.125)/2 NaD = 4.9 angstrom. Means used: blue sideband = 21.1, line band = 17.8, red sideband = 20.7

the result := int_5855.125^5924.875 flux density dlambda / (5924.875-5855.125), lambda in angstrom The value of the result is 19.2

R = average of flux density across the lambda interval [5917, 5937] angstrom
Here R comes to 20.5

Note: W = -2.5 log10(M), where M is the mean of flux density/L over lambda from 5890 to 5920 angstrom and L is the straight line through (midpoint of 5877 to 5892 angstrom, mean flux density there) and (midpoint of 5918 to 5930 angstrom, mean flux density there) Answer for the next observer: 0.10 mag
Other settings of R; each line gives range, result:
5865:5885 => 21.1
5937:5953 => 20.1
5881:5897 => 16.8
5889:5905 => 16.6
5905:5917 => 18.8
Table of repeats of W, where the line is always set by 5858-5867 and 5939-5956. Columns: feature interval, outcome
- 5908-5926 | 0.057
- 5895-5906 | 0.195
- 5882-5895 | 0.232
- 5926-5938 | -0.029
